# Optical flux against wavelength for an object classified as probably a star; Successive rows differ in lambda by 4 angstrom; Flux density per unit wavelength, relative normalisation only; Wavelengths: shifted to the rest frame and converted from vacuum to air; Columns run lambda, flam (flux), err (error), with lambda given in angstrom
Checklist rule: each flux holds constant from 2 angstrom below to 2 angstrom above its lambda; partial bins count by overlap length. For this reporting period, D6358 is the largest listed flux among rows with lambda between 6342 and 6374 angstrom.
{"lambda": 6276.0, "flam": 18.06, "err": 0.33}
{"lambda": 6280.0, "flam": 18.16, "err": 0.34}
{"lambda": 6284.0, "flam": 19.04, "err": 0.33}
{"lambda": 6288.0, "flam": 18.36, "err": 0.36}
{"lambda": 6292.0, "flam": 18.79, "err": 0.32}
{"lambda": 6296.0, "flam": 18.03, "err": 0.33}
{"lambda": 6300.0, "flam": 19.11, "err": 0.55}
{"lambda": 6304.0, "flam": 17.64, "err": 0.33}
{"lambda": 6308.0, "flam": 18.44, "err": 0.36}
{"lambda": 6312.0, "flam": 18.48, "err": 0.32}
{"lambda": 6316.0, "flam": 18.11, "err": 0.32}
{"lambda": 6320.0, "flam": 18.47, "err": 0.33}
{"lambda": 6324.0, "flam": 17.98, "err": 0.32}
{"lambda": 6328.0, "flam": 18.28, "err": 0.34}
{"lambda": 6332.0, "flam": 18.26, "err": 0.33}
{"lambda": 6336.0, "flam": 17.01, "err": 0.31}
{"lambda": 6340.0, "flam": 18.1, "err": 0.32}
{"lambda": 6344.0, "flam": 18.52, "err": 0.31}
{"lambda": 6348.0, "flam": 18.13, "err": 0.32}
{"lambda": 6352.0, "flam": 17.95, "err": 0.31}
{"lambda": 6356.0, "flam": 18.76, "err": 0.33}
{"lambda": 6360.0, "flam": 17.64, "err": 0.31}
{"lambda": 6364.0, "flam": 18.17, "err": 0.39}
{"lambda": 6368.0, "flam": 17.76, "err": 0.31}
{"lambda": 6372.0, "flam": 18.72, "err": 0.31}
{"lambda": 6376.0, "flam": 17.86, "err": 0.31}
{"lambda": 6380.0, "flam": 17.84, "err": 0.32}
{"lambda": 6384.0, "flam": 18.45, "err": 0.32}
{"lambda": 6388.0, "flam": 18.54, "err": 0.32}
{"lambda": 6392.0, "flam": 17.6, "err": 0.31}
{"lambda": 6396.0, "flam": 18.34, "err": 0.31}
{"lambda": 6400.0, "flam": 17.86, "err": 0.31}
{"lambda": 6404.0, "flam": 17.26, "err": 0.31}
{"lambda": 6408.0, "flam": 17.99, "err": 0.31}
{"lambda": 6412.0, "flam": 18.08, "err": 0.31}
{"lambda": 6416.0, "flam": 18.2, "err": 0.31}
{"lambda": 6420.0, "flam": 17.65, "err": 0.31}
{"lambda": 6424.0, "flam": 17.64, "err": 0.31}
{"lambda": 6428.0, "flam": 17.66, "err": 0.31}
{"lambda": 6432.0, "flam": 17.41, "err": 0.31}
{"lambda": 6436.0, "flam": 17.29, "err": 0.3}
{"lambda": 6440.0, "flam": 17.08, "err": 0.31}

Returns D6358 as 18.76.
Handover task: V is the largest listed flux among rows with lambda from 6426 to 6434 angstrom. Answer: 17.66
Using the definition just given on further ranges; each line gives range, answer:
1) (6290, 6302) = 19.11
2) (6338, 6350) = 18.52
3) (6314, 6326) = 18.47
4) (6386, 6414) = 18.54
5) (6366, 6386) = 18.72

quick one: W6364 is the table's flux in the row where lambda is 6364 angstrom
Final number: 18.17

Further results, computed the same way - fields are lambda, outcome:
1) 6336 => 17.01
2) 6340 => 18.1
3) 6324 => 17.98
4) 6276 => 18.06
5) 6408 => 17.99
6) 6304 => 17.64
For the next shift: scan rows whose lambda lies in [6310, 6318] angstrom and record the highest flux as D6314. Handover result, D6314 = 18.48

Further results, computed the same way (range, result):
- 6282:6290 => 19.04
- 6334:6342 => 18.1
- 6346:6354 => 18.13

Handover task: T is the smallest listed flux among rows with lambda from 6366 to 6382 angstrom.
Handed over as 17.76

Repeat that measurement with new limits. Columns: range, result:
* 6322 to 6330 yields 17.98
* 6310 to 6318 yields 18.11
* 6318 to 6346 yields 17.01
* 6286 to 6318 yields 17.64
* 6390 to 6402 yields 17.6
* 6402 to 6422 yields 17.26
